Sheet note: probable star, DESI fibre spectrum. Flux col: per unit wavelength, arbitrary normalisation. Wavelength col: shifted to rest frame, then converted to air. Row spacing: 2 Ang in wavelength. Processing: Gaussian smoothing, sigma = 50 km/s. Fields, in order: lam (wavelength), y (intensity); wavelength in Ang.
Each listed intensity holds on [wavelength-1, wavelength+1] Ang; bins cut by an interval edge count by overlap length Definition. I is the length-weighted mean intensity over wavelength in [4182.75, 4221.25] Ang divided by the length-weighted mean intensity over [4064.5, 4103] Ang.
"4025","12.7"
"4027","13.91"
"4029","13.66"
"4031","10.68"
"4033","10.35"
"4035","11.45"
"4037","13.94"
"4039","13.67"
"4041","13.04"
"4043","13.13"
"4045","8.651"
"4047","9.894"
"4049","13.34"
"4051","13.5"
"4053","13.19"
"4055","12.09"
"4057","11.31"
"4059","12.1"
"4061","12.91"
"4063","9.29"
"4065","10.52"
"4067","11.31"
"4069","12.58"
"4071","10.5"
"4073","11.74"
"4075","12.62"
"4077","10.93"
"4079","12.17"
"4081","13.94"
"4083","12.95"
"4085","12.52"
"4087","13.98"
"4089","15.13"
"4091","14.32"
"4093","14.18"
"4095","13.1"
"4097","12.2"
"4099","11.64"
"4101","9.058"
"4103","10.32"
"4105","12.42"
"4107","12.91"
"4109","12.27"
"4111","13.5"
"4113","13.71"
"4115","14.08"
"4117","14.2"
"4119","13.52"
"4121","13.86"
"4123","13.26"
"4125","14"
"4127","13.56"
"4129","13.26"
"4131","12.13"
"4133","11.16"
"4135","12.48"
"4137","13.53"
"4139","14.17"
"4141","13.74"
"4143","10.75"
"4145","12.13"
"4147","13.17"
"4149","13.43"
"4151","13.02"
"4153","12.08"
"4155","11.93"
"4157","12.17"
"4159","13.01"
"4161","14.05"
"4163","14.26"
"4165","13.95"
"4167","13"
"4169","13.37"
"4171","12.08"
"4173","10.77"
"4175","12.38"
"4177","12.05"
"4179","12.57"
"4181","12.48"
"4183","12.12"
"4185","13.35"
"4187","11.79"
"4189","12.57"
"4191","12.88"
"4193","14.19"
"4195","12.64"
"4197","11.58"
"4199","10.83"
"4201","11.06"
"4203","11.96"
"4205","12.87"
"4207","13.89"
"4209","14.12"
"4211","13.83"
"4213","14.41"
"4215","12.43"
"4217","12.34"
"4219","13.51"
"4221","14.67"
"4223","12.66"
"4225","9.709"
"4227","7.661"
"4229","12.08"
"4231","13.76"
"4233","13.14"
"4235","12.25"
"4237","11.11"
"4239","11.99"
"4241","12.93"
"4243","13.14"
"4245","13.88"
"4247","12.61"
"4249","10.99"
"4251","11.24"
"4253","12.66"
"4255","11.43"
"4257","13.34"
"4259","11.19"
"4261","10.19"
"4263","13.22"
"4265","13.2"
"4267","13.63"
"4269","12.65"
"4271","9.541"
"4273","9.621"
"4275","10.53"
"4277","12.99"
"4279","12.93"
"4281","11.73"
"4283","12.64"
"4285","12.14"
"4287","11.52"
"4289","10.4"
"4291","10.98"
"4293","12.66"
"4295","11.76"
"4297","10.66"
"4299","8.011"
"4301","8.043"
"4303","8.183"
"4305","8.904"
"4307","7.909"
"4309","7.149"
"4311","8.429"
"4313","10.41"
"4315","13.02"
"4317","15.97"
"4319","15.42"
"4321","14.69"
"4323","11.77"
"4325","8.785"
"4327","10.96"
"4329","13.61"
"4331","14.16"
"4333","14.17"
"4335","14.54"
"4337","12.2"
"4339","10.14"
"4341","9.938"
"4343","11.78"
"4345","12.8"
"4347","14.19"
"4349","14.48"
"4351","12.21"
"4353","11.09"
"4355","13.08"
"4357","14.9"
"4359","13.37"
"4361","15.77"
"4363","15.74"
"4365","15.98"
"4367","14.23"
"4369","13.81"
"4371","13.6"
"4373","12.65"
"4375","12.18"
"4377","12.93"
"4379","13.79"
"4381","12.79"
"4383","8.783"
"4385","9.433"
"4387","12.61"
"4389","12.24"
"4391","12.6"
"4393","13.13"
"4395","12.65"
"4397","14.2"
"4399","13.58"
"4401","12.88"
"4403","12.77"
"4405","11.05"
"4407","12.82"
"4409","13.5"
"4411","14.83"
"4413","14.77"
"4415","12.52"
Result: 1.04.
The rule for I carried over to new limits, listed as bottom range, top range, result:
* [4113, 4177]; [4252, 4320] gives 0.87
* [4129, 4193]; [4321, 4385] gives 1.02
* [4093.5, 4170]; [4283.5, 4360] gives 0.91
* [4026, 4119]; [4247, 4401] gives 0.98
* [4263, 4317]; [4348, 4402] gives 1.21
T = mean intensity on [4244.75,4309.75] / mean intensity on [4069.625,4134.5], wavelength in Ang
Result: 0.87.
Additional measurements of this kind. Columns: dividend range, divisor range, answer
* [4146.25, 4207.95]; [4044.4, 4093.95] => 1.03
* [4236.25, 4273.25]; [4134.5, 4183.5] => 0.95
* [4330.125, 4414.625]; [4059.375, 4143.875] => 1.03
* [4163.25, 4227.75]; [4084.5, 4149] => 0.97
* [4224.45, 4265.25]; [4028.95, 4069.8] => 1.01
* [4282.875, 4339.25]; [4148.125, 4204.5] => 0.90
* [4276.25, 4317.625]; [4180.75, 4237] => 0.86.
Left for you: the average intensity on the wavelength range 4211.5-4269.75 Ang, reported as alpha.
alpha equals 12.4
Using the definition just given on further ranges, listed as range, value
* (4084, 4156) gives 12.9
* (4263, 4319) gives 11.1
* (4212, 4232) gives 12.3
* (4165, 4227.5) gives 12.5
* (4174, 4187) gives 12.4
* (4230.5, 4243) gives 12.5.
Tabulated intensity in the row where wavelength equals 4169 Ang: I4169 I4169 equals 13.37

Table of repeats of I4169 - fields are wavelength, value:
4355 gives 13.08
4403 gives 12.77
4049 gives 13.34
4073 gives 11.74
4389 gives 12.24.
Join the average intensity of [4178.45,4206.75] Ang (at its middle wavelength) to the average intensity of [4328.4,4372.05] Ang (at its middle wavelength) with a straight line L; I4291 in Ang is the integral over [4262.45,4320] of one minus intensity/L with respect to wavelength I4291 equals 8.3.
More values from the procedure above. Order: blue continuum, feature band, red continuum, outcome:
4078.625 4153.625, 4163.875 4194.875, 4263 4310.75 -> -1.3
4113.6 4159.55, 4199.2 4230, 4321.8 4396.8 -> 1.2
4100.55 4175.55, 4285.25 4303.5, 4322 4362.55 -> 3.4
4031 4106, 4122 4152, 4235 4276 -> -2.1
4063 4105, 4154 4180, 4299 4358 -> -1.5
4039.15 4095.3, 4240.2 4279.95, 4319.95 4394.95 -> 1.8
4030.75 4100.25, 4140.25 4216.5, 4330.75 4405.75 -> -1.1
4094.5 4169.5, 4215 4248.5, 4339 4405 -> 1.5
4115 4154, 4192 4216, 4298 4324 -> -1.5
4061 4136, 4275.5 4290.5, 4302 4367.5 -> 0.6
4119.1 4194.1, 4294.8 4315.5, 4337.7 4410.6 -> 6.0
